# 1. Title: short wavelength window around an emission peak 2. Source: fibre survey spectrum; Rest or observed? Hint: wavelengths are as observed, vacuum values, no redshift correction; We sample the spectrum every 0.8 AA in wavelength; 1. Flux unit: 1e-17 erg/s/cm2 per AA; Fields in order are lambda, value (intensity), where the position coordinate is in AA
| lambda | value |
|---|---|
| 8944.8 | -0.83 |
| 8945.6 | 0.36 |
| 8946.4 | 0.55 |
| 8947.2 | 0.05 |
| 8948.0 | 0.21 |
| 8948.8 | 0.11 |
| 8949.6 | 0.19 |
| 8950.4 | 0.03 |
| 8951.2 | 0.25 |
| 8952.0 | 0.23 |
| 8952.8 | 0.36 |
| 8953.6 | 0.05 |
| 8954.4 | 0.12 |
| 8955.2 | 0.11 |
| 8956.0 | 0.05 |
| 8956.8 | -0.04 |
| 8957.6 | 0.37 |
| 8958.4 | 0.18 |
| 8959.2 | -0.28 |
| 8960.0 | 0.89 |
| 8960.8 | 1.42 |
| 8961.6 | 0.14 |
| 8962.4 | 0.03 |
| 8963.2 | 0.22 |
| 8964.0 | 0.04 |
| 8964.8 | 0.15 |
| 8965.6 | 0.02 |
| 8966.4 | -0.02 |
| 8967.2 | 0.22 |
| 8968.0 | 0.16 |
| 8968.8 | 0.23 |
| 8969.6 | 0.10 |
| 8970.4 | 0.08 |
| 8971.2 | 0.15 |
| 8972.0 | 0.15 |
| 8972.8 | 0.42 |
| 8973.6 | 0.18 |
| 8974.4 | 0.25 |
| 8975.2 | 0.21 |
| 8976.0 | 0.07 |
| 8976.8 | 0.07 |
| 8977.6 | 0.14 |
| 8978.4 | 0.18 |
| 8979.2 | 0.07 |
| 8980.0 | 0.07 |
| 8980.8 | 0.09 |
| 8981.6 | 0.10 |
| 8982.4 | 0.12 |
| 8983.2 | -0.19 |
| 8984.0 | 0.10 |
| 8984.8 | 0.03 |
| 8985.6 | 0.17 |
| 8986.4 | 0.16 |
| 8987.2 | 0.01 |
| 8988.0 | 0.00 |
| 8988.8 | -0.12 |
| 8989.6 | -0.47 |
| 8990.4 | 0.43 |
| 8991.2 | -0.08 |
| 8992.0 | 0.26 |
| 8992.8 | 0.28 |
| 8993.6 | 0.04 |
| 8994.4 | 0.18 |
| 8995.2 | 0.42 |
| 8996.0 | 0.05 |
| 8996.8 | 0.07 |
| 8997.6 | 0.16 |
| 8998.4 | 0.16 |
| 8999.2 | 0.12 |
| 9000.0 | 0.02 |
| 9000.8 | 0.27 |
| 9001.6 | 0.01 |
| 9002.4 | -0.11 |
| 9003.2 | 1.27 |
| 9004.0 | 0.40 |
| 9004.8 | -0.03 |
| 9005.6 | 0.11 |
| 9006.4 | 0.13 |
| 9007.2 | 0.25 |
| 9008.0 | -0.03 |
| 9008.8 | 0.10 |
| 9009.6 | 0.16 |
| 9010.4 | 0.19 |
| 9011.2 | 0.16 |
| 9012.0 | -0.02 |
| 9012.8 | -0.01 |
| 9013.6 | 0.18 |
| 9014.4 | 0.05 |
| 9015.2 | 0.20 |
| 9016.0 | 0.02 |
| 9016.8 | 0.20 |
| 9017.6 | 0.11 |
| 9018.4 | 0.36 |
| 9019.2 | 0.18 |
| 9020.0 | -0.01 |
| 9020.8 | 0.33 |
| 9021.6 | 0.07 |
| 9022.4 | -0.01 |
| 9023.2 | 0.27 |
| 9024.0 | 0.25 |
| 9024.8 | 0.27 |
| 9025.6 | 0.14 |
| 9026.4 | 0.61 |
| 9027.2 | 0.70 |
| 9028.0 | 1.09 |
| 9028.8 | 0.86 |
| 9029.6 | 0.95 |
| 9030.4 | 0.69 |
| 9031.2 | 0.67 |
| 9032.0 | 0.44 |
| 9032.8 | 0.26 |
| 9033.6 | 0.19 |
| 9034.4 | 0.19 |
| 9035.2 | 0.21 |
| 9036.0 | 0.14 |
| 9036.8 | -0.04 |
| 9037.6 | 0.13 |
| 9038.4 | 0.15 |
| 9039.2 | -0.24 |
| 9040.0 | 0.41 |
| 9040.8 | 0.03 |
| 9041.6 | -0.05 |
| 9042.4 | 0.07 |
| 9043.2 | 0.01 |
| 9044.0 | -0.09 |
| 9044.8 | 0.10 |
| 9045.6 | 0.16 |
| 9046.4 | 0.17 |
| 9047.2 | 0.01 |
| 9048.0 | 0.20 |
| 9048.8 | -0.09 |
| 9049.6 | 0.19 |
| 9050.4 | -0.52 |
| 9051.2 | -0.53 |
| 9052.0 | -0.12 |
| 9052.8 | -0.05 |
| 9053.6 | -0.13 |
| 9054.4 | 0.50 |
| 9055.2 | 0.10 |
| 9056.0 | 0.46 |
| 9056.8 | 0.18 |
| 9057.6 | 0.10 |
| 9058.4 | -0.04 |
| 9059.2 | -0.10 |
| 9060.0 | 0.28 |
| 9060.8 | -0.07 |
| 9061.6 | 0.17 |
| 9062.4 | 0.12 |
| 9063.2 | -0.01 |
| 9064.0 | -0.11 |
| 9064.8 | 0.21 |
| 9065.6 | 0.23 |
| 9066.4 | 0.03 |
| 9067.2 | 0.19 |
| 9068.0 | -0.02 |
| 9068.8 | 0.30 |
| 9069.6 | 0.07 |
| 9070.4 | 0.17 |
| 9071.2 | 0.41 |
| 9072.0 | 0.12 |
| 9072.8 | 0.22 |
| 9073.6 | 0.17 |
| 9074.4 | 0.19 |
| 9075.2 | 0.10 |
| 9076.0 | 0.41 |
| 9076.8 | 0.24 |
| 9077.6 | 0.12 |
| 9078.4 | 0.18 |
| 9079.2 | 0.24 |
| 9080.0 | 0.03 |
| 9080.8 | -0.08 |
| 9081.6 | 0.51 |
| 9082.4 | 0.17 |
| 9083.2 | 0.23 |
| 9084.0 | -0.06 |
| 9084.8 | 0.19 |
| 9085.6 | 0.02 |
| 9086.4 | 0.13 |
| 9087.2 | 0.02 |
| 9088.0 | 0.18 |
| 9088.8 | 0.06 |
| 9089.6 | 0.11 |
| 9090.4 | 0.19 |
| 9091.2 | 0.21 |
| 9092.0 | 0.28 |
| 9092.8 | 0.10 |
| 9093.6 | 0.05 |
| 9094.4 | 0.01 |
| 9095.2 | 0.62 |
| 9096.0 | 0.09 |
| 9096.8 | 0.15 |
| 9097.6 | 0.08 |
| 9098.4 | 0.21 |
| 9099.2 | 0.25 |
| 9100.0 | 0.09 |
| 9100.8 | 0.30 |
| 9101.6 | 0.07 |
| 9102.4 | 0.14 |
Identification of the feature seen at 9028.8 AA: H-beta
